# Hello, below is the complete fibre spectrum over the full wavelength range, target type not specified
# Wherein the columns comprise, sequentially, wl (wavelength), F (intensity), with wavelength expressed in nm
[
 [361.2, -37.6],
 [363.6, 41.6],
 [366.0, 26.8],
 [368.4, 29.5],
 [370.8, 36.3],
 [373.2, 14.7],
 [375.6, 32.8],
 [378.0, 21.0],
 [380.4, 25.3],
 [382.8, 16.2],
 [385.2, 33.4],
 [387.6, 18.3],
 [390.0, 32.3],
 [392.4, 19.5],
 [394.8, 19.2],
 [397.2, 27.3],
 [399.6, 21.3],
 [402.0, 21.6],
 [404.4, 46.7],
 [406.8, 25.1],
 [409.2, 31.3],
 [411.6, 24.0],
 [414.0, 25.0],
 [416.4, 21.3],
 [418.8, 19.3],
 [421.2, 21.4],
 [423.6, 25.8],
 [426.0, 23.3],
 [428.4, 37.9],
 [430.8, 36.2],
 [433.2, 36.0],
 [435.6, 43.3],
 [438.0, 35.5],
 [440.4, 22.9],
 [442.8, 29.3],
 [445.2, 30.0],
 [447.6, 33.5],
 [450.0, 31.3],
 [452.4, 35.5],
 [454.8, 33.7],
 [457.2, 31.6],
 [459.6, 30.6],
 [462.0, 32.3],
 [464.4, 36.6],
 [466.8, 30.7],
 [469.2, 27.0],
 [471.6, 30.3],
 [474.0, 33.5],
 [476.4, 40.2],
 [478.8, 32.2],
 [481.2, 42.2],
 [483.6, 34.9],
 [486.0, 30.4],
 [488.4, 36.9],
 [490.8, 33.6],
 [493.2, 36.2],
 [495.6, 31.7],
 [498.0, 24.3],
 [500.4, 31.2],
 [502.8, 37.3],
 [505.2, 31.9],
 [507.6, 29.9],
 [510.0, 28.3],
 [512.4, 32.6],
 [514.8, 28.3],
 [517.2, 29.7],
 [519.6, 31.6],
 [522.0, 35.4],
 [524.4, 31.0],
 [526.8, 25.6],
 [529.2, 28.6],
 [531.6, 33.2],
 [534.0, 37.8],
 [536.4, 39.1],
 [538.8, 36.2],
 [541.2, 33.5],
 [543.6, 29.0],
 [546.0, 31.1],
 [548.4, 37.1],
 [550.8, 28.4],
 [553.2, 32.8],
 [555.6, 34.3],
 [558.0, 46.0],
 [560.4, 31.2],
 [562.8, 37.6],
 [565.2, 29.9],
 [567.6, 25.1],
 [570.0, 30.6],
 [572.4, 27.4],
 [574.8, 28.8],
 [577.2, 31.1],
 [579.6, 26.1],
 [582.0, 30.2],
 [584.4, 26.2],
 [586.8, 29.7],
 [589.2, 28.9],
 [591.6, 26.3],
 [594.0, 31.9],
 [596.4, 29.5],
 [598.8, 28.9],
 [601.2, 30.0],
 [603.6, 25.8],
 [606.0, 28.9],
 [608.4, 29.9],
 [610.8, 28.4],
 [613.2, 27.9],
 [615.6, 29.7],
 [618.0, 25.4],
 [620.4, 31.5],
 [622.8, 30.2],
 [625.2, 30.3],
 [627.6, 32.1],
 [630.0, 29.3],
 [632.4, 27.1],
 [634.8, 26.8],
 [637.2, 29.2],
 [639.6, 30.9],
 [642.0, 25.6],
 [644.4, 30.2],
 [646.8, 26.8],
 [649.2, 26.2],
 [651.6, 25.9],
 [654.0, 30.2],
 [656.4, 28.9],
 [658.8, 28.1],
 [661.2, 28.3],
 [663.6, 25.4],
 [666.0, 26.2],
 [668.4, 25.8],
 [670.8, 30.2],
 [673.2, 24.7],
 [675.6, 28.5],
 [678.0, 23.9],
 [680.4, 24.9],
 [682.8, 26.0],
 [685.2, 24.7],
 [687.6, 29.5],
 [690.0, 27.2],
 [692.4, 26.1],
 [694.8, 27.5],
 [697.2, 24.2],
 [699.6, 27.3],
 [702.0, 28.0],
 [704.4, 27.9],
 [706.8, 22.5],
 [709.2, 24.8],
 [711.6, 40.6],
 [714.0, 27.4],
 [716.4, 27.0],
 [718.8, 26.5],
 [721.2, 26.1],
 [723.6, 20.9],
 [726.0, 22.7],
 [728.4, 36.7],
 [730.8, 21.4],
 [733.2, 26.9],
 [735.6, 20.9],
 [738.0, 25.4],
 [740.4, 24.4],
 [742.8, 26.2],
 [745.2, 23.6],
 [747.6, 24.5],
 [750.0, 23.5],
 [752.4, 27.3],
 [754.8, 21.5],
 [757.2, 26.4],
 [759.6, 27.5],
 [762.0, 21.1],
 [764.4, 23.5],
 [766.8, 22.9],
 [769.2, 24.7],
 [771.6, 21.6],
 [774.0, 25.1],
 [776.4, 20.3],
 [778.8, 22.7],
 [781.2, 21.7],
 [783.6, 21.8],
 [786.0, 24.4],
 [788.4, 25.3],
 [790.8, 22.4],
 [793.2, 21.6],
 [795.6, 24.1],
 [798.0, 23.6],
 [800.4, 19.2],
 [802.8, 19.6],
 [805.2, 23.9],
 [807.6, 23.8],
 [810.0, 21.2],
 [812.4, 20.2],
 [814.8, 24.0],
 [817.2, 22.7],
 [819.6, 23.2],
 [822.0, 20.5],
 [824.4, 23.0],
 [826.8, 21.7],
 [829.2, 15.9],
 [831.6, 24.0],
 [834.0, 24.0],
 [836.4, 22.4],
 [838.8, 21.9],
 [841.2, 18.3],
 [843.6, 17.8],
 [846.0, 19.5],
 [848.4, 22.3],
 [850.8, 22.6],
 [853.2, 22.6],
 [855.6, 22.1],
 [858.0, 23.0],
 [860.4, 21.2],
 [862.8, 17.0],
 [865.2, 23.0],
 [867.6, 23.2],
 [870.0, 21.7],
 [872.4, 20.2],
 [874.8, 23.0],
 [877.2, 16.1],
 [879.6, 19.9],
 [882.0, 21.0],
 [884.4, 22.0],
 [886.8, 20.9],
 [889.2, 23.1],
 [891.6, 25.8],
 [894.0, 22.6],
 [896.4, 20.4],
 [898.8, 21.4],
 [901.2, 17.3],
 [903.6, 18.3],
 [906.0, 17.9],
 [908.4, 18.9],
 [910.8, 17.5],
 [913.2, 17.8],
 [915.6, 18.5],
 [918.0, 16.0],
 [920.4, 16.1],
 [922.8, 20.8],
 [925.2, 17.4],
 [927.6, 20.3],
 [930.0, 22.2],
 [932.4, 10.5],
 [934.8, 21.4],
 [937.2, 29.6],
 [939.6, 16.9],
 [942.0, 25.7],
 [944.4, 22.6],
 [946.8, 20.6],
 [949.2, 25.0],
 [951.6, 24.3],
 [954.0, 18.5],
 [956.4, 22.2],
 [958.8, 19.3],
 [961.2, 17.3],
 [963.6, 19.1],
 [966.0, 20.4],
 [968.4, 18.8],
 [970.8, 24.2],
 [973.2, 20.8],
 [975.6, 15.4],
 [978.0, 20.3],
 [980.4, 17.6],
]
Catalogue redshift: 0.082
